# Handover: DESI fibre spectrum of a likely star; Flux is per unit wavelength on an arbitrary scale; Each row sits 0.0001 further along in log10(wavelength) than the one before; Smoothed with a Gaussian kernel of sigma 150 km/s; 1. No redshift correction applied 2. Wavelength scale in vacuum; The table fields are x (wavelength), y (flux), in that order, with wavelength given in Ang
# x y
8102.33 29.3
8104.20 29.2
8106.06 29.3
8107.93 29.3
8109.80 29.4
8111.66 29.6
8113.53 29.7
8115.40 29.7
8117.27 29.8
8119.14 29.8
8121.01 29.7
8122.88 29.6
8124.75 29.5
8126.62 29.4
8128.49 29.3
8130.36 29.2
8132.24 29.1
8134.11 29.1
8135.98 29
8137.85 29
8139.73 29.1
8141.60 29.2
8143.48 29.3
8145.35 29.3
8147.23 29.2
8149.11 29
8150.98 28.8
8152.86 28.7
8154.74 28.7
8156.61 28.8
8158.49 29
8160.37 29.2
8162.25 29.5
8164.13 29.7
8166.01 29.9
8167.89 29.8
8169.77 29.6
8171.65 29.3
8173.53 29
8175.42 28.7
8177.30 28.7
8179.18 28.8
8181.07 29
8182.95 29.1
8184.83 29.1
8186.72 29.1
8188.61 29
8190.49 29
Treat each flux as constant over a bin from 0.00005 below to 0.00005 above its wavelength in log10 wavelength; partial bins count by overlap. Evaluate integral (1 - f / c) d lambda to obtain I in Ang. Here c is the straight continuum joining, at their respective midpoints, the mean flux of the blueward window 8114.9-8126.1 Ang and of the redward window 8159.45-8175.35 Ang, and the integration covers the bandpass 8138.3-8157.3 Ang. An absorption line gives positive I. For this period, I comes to 0.3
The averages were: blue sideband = 29.7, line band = 29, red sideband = 29.4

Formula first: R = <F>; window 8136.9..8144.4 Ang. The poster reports 29.1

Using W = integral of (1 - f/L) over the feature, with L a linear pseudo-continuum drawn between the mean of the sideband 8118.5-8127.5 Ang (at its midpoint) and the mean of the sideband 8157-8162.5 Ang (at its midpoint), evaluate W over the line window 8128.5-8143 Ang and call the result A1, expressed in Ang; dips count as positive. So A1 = 0.2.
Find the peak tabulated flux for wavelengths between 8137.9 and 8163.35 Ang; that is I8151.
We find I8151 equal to 29.5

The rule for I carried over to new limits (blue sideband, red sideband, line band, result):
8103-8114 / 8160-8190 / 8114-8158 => 0.1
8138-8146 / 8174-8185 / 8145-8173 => -0.2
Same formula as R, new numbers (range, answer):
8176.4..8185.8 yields 28.9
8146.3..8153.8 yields 28.9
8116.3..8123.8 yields 29.7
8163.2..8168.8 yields 29.8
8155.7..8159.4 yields 28.9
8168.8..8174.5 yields 29.3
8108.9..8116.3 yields 29.6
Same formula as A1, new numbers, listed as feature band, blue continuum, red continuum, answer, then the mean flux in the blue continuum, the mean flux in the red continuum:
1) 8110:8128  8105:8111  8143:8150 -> -0.19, 29.4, 29.2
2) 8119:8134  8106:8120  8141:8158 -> -0.02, 29.6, 29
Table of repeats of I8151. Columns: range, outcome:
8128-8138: 29.3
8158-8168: 29.9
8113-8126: 29.8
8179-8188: 29.1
